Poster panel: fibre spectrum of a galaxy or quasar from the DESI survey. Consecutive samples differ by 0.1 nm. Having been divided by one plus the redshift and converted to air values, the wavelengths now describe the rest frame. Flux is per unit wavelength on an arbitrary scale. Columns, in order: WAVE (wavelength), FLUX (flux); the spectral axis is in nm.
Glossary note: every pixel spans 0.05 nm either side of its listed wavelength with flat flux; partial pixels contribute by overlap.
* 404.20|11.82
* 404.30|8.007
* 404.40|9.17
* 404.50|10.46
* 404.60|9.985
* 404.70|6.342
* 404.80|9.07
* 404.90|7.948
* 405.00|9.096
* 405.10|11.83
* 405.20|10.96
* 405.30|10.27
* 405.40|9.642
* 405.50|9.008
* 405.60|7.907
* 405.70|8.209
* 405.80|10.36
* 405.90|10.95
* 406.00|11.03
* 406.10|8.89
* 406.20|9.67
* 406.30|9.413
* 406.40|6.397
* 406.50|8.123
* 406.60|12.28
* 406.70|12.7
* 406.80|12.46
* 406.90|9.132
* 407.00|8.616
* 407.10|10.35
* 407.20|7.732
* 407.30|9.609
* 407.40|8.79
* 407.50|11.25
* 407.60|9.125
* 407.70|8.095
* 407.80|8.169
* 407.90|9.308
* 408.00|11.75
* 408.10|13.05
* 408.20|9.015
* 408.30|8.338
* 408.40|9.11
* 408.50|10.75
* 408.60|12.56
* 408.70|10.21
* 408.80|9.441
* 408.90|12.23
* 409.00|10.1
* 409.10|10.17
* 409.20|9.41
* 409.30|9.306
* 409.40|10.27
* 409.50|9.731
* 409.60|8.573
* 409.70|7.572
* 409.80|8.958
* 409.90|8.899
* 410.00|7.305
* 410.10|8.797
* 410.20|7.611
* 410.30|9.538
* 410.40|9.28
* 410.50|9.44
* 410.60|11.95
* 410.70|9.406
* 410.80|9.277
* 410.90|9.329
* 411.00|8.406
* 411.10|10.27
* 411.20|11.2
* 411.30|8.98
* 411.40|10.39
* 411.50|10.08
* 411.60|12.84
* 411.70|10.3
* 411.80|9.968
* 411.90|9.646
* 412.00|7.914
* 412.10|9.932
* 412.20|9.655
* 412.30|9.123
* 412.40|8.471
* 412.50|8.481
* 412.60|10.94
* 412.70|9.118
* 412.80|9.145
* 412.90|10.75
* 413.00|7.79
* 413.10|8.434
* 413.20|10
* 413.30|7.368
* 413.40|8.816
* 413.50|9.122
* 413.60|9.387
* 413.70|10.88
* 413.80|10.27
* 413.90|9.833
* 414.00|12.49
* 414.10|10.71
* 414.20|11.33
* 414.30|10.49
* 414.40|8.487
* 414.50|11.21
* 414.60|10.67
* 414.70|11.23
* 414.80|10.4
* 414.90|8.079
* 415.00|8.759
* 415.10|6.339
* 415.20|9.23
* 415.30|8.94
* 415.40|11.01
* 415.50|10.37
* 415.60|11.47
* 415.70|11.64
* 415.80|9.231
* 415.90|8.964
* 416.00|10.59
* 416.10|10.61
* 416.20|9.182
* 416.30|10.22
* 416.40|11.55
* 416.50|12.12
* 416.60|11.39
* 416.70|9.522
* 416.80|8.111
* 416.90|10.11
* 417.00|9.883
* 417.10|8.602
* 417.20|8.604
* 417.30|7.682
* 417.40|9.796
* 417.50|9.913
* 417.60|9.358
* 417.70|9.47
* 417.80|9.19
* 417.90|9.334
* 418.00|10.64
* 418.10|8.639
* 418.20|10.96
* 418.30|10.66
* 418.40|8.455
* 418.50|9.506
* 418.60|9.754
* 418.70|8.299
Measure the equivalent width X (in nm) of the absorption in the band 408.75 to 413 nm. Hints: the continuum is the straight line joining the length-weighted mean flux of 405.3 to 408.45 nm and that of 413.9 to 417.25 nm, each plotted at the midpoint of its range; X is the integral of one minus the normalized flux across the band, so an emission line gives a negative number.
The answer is 0.12 nm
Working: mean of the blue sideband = 9.64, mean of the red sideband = 10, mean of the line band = 9.56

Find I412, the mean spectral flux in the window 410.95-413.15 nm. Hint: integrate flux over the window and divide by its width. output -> 9.63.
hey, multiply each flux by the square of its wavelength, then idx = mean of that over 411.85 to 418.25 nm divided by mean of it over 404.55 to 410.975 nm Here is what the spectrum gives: 1.0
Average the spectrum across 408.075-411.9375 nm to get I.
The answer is 9.77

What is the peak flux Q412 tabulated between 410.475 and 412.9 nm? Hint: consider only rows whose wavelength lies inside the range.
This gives 12.84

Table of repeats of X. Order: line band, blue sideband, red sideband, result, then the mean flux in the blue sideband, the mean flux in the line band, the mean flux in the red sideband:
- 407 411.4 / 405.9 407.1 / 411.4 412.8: 0.11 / 9.95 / 9.59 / 9.73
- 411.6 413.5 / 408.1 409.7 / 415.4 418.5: 0.12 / 9.97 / 9.31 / 9.89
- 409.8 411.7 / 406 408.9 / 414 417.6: 0.05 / 9.86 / 9.61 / 9.93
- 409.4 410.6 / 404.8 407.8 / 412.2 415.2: 0.09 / 9.62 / 8.9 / 9.59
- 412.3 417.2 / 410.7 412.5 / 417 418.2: -0.16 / 9.71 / 9.81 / 9.3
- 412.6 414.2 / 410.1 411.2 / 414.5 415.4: -0.04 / 9.5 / 9.7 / 9.42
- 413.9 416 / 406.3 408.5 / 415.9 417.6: -0.06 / 9.7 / 10.1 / 9.83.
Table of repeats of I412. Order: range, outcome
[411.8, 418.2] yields 9.7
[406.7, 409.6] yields 9.96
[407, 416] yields 9.69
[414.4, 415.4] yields 9.46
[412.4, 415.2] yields 9.62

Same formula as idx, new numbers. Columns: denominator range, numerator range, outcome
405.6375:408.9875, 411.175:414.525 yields 1.02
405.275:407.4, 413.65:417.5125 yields 1.09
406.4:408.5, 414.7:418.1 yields 1.04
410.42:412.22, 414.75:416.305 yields 0.99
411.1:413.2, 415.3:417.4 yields 1.06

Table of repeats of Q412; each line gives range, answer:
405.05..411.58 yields 13.05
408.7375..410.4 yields 12.23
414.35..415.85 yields 11.64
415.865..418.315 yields 12.12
